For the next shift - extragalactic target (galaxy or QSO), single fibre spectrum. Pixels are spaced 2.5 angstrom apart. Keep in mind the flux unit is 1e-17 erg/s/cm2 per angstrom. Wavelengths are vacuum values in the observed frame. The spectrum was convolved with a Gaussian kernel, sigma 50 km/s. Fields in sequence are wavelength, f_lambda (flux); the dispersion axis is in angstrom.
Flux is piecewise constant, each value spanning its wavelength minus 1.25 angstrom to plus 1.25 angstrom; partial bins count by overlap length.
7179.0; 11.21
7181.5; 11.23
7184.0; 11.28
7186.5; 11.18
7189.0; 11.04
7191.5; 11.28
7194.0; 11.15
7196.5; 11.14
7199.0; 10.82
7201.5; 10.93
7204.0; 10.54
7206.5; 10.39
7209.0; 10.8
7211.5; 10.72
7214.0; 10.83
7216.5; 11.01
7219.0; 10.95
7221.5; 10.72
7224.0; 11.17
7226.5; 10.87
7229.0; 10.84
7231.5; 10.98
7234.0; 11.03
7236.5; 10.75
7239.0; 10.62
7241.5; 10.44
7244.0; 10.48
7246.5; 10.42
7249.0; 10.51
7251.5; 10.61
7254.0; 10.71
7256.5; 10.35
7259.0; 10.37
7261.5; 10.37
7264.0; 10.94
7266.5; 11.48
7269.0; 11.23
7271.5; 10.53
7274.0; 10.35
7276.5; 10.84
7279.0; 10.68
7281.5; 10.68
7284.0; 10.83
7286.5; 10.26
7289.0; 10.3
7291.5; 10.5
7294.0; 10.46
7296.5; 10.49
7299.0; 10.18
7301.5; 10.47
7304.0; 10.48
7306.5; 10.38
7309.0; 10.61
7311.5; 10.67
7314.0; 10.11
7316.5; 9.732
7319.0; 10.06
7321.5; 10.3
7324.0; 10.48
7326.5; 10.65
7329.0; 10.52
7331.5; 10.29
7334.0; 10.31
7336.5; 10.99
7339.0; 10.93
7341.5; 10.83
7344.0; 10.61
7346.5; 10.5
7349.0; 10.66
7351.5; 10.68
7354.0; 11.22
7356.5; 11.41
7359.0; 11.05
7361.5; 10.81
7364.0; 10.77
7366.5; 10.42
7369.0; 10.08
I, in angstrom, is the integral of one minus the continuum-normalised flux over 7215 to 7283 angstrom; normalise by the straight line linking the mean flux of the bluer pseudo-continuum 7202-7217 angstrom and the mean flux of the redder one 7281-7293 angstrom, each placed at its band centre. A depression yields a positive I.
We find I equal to -0.86 angstrom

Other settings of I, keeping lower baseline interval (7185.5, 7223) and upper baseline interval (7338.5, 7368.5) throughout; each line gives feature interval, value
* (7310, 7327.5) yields 0.9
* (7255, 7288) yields 0.5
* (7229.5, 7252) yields 0.5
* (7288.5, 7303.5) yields 0.6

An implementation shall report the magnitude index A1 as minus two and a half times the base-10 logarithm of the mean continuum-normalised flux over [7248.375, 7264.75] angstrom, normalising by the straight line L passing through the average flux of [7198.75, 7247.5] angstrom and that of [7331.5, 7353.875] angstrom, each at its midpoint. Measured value 0.02 mag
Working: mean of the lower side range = 10.8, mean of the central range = 10.5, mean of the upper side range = 10.7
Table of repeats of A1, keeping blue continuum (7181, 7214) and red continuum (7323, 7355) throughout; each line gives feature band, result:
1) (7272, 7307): 0.03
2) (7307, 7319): 0.05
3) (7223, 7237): -0.01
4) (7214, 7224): 0.00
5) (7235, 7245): 0.03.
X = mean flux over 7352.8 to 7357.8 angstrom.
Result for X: 11.3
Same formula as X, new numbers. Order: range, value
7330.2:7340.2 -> 10.6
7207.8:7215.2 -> 10.8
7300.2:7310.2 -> 10.5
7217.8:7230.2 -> 10.9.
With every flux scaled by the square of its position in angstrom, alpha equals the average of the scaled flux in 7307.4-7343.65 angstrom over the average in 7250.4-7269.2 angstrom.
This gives 1.0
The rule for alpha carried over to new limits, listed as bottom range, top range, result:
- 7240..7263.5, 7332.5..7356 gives 1.05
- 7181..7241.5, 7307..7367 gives 1.01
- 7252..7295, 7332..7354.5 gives 1.03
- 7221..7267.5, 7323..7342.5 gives 1.02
